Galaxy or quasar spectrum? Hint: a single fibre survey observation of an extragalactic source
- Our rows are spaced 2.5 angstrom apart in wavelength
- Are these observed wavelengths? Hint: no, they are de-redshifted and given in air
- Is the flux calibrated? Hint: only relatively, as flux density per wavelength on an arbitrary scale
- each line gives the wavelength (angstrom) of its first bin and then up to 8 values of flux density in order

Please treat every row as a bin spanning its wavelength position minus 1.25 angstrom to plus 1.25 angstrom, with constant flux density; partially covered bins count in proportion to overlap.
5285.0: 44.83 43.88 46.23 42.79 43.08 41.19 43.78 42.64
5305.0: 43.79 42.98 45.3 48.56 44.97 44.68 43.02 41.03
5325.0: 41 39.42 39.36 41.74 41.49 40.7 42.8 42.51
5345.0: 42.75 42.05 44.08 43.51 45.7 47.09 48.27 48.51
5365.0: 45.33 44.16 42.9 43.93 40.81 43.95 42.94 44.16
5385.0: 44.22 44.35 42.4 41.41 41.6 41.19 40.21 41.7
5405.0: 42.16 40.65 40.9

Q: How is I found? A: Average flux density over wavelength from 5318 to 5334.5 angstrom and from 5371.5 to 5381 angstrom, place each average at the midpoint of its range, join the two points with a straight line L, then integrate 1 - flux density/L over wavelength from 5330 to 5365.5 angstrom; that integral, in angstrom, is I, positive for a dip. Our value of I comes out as -1.7 angstrom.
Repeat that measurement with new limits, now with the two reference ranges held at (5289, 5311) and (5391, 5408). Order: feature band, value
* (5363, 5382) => -0.8 angstrom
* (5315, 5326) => 0.1 angstrom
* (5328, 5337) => 0.4 angstrom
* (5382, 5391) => -0.5 angstrom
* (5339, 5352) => -0.1 angstrom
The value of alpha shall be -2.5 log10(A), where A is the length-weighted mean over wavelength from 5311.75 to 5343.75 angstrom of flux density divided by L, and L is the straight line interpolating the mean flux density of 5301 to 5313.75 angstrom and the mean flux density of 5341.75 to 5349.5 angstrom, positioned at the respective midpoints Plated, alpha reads 0.03 mag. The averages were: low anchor 44.6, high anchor 42.6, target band 42.3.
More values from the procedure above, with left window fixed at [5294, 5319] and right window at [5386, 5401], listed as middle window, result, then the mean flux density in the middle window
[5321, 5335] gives 0.075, 40.6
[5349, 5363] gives -0.079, 46.1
